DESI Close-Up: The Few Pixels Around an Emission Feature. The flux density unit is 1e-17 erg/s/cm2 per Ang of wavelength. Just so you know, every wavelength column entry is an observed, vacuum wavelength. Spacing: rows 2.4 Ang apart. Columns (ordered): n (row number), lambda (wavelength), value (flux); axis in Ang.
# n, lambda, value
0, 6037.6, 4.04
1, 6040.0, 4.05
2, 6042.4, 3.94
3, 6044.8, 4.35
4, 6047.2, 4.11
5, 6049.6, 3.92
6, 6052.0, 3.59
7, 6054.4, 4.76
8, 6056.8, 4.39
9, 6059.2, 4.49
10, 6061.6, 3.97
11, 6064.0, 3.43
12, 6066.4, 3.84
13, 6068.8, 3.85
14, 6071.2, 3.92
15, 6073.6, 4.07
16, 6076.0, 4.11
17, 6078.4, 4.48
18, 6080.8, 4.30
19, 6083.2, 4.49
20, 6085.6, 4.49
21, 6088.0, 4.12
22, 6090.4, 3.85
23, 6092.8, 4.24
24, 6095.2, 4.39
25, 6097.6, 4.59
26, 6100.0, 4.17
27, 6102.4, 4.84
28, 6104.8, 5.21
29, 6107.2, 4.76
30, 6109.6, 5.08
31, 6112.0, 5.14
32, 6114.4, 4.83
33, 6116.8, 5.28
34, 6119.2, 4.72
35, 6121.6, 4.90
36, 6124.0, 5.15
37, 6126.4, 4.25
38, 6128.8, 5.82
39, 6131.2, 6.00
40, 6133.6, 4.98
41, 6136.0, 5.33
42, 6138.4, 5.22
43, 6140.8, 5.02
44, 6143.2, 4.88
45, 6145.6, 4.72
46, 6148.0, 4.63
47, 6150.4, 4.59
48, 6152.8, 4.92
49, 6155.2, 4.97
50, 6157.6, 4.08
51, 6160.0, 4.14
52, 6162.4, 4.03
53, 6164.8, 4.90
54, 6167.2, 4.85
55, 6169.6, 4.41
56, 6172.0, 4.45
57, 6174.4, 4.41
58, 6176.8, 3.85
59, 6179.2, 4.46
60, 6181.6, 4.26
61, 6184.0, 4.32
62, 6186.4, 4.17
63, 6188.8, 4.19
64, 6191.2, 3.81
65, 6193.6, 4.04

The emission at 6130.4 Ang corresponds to H-beta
